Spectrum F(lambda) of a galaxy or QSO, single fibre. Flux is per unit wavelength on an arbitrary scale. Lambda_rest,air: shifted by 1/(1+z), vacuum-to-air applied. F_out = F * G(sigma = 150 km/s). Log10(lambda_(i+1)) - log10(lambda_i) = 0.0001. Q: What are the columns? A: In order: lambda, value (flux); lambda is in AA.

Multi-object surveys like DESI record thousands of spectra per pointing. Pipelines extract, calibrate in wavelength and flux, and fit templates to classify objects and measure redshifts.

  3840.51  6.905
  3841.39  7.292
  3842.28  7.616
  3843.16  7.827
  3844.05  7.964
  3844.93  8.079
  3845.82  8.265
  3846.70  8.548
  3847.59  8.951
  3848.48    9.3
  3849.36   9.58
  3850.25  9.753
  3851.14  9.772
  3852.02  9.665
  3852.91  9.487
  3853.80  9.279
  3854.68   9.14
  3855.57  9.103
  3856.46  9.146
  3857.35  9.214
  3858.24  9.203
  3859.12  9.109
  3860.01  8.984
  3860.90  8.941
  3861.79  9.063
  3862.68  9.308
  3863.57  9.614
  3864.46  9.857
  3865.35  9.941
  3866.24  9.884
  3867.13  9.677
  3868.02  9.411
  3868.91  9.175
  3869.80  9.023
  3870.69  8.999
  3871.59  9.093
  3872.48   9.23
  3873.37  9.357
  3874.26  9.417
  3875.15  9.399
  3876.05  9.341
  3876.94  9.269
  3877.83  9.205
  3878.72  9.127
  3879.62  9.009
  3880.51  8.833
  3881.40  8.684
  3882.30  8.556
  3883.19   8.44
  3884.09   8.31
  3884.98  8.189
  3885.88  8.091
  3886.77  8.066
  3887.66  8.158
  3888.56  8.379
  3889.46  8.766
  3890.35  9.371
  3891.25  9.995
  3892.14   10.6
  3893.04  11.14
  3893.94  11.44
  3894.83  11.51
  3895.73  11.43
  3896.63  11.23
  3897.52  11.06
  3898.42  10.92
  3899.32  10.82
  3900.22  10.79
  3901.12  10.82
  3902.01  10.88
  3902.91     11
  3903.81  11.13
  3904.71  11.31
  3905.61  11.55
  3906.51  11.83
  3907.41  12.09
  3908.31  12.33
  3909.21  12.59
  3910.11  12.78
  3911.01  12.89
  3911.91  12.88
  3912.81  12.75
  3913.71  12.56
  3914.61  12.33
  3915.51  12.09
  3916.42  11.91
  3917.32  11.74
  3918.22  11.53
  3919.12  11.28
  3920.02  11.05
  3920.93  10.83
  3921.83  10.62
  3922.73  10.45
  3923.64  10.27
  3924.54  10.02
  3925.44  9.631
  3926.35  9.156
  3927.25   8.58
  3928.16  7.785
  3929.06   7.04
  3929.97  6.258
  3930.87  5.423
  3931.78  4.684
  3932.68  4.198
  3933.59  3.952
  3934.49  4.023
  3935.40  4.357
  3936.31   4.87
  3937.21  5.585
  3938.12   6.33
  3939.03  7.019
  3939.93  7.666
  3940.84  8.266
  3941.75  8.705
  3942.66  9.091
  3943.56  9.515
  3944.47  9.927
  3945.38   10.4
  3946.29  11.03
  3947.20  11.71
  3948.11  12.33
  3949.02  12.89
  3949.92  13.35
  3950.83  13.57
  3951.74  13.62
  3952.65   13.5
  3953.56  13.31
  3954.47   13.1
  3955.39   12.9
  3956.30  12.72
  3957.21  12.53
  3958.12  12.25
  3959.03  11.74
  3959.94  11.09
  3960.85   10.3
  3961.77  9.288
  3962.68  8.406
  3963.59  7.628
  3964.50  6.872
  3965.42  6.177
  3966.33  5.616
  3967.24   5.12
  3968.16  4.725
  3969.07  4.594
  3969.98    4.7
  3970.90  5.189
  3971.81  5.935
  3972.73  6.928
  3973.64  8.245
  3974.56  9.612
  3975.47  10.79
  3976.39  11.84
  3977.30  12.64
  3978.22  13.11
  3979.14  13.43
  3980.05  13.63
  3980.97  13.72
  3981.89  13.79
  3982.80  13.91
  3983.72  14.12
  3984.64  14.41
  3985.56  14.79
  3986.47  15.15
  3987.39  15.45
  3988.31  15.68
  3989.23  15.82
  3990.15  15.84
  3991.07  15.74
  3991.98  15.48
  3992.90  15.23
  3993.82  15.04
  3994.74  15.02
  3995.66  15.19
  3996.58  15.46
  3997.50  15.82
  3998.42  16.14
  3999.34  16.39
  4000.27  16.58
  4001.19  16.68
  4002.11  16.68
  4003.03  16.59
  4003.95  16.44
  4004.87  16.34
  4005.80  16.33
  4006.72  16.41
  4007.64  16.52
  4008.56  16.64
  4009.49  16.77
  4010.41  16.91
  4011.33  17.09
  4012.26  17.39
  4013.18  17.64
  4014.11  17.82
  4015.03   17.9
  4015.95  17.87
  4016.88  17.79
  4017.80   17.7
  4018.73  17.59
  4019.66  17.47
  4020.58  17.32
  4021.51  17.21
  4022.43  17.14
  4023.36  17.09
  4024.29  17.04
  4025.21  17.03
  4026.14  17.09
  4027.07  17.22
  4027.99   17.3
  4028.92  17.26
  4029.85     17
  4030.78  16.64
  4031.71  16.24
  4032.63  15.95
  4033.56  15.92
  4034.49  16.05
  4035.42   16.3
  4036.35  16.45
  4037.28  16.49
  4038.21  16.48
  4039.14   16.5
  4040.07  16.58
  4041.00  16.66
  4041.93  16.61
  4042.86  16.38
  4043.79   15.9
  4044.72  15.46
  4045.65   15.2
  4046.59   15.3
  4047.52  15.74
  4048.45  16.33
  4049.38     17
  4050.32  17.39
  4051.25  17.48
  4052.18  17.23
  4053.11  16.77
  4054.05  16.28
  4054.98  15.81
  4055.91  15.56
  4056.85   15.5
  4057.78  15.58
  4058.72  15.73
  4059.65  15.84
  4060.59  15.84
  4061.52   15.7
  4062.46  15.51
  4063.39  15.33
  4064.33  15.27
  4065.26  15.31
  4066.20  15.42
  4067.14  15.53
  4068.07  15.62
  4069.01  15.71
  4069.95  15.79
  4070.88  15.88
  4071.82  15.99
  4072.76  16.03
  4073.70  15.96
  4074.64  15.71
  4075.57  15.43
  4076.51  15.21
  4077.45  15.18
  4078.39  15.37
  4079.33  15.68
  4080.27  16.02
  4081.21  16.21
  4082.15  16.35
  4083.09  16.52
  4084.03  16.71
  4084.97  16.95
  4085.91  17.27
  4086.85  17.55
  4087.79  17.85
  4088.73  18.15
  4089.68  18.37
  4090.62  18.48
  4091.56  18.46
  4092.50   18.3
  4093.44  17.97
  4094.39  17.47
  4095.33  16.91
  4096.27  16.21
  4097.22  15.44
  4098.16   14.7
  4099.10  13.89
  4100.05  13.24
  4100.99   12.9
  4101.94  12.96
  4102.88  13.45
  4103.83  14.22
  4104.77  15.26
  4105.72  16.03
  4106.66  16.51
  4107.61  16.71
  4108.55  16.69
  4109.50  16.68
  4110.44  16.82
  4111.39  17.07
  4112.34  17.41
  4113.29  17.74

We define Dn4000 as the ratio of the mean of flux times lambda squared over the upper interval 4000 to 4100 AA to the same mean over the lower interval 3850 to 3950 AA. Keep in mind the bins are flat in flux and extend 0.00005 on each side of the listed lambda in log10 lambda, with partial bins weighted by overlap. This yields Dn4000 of 1.9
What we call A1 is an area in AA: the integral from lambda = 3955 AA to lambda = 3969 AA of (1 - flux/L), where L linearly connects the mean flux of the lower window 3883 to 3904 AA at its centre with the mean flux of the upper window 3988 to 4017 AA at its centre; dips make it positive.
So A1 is 5.0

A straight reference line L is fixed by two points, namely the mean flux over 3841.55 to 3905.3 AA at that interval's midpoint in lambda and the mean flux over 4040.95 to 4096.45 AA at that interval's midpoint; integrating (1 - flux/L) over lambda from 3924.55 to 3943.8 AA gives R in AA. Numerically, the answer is 7.9 AA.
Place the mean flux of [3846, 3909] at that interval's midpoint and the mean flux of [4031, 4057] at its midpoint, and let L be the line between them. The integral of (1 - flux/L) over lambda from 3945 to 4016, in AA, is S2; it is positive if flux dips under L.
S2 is 4.2 AA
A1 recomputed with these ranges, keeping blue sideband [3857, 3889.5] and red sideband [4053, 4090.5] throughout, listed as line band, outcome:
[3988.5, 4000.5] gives -2.1 AA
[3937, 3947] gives 2.5 AA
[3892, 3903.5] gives -1.3 AA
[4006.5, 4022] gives -3.6 AA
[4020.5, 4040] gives -2.9 AA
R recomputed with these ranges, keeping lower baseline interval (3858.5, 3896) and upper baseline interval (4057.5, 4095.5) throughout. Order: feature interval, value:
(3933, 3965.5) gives 5.88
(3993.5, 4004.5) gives -1.94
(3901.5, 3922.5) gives -2.54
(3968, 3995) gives 1.74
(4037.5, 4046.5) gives -0.62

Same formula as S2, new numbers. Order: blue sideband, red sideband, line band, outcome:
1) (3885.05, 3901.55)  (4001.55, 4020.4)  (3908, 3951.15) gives 9.1 AA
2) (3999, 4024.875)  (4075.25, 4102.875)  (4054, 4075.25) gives 1.0 AA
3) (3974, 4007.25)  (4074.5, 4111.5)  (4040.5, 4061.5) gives -0.7 AA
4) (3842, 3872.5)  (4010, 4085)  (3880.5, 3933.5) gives 4.2 AA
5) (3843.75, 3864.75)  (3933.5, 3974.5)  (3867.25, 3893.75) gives 0.0 AA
